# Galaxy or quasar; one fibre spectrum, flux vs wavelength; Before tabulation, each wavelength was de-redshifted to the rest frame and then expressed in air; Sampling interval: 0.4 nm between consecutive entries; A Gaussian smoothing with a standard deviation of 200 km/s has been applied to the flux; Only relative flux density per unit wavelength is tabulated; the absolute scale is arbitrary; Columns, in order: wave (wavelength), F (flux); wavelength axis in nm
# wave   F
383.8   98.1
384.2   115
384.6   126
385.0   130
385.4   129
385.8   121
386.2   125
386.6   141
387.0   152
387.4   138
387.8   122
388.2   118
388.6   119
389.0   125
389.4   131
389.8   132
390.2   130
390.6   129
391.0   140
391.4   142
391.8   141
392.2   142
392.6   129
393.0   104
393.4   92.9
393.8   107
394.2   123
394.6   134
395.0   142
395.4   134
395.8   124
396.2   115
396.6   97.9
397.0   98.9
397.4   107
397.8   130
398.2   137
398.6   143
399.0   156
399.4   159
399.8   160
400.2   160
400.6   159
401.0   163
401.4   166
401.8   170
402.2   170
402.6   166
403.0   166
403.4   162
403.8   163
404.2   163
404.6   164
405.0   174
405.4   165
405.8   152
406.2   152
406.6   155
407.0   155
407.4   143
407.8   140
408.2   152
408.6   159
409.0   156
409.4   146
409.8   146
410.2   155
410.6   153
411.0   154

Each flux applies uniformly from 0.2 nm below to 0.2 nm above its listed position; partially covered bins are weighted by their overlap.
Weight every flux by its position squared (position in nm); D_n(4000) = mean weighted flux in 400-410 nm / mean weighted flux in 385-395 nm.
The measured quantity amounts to 1.34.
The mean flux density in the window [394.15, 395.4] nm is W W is 134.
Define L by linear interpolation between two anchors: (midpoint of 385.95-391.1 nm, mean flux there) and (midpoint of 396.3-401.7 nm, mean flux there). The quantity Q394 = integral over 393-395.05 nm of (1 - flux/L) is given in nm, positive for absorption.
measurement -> 0.30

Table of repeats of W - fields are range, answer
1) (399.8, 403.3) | 165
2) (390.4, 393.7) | 127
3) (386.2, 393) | 132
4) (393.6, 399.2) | 125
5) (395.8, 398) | 111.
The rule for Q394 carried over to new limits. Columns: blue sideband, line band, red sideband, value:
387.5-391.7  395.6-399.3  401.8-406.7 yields 0.59 nm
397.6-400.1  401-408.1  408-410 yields -0.48 nm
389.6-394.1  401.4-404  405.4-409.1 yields -0.39 nm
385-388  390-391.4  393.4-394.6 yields -0.14 nm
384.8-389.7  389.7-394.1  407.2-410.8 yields 0.25 nm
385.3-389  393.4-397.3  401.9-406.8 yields 0.73 nm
